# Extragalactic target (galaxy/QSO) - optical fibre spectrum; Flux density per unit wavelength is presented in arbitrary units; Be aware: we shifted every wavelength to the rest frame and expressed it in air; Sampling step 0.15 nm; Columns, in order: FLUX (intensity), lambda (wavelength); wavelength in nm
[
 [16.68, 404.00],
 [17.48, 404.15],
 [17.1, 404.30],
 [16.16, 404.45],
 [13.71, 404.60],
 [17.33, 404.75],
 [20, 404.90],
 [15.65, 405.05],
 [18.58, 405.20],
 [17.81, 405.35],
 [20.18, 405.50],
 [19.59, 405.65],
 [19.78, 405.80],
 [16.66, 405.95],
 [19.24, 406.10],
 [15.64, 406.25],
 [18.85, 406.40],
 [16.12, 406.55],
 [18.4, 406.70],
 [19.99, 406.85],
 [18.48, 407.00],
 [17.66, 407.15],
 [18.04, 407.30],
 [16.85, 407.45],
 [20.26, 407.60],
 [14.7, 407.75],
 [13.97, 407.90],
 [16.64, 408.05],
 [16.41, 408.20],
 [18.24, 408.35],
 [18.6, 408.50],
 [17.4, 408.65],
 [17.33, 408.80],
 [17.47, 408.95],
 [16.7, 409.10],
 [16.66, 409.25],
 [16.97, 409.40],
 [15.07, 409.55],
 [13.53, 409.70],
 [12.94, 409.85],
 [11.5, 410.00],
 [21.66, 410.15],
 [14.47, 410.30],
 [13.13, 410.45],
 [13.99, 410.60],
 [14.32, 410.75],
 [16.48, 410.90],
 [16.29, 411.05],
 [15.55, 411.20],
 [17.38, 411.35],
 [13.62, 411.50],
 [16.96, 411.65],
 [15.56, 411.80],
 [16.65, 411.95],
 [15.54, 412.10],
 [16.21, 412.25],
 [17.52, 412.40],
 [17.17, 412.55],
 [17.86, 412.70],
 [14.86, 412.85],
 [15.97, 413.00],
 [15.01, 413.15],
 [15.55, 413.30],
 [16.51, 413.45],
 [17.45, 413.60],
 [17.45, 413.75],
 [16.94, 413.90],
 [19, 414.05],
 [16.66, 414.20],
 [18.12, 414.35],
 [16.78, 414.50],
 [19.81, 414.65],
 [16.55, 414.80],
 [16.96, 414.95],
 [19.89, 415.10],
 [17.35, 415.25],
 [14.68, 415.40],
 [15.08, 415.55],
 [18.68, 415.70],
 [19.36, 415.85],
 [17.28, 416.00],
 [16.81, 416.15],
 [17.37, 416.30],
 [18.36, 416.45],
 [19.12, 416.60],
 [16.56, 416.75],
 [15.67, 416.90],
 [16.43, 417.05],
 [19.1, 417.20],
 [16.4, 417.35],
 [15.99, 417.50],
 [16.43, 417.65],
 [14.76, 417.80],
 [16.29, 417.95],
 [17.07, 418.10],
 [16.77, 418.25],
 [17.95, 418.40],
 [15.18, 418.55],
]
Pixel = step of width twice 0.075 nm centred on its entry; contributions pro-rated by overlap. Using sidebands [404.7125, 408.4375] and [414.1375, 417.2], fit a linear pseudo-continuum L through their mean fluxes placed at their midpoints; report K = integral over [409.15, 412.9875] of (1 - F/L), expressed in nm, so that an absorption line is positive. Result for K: 0.42 nm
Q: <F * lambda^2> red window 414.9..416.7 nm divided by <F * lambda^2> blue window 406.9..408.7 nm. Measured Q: 1.06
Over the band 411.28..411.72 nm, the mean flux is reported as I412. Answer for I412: 16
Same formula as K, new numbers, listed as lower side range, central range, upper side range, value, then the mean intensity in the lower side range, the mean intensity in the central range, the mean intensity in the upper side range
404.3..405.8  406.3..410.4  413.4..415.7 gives 0.18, 17.7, 16.8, 17.3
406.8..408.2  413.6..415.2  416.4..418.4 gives -0.07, 17.3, 17.8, 16.9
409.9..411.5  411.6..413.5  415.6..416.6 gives 0.00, 15.4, 16.2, 18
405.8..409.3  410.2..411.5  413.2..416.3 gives 0.16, 17.5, 15.2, 17.3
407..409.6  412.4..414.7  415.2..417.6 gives 0.01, 17.1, 17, 17.1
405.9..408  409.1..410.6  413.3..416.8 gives 0.20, 17.5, 15.1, 17.5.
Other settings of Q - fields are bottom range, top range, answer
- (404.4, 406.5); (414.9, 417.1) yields 1.02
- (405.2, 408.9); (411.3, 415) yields 0.97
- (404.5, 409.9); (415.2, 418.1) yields 1.03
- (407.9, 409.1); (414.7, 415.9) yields 1.04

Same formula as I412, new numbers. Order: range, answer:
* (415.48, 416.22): 17.5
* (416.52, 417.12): 17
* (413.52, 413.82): 17.4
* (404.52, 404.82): 15.5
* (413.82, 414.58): 17.5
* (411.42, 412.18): 15.7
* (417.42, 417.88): 15.7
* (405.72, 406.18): 18.5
